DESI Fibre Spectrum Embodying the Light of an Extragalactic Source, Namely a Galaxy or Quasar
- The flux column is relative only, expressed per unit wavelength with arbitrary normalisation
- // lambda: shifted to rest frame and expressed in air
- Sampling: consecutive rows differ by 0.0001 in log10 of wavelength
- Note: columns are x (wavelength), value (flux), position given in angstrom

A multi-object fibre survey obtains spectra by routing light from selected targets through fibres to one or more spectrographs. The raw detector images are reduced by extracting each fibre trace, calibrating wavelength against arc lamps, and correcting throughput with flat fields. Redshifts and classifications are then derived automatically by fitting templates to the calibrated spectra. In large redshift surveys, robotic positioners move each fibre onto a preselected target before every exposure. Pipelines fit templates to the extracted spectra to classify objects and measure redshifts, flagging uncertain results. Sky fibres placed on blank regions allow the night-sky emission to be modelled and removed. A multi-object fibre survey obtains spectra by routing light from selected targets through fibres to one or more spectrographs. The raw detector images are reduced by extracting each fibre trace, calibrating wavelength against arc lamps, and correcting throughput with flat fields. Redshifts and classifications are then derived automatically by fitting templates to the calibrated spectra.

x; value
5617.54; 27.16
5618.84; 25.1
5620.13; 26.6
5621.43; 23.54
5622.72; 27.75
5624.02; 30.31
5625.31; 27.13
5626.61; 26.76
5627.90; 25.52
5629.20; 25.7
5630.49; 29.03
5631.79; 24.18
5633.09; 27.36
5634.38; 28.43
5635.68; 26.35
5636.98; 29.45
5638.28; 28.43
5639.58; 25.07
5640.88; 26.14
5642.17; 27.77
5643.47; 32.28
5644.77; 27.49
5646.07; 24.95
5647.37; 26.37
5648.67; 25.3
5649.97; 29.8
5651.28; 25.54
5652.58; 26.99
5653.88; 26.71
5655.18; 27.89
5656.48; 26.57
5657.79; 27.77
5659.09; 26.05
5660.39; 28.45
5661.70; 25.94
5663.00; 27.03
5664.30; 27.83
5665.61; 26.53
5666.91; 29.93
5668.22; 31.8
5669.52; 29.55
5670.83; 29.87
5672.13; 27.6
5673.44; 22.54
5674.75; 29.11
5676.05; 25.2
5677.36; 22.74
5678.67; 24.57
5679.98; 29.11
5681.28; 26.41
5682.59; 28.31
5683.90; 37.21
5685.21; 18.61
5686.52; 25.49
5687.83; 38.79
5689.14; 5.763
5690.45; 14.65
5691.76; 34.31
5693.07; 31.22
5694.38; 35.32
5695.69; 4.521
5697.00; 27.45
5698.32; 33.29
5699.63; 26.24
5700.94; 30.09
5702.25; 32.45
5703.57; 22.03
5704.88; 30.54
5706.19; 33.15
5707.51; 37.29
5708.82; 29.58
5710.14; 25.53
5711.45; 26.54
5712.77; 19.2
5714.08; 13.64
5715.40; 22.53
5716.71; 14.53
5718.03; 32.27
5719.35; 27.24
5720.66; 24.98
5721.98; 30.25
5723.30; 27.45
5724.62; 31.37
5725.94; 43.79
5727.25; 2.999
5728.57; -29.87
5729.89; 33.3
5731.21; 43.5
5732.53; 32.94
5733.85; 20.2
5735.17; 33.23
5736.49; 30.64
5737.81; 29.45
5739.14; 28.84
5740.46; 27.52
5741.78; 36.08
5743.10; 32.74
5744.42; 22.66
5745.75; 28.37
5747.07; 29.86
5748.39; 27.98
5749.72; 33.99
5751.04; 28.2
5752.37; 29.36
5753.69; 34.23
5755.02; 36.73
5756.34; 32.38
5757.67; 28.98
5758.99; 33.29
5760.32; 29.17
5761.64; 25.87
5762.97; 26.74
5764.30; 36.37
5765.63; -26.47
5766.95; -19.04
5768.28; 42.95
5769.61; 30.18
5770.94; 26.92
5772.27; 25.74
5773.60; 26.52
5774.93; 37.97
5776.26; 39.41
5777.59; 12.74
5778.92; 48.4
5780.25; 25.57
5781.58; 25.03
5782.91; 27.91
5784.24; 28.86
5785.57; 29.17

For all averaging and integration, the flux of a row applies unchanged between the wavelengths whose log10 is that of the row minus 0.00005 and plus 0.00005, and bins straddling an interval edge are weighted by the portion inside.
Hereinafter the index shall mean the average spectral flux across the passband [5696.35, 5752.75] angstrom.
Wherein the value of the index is 27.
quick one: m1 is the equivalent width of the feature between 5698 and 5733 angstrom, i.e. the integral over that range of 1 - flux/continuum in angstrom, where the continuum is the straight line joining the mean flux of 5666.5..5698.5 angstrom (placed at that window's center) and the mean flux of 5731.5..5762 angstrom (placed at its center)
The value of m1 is 3.3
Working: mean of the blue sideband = 26.4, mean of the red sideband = 30.3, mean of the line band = 25.7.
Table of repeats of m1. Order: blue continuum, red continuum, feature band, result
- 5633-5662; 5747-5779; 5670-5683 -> 0.28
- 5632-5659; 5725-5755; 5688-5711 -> 0.40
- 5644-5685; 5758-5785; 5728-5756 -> -2.71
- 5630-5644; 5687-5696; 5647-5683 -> -1.81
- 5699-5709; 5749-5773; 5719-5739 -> 1.81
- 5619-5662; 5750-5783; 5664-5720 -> 0.81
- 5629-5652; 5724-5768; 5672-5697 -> 1.08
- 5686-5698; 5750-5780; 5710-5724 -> 0.69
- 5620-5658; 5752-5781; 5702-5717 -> 0.63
